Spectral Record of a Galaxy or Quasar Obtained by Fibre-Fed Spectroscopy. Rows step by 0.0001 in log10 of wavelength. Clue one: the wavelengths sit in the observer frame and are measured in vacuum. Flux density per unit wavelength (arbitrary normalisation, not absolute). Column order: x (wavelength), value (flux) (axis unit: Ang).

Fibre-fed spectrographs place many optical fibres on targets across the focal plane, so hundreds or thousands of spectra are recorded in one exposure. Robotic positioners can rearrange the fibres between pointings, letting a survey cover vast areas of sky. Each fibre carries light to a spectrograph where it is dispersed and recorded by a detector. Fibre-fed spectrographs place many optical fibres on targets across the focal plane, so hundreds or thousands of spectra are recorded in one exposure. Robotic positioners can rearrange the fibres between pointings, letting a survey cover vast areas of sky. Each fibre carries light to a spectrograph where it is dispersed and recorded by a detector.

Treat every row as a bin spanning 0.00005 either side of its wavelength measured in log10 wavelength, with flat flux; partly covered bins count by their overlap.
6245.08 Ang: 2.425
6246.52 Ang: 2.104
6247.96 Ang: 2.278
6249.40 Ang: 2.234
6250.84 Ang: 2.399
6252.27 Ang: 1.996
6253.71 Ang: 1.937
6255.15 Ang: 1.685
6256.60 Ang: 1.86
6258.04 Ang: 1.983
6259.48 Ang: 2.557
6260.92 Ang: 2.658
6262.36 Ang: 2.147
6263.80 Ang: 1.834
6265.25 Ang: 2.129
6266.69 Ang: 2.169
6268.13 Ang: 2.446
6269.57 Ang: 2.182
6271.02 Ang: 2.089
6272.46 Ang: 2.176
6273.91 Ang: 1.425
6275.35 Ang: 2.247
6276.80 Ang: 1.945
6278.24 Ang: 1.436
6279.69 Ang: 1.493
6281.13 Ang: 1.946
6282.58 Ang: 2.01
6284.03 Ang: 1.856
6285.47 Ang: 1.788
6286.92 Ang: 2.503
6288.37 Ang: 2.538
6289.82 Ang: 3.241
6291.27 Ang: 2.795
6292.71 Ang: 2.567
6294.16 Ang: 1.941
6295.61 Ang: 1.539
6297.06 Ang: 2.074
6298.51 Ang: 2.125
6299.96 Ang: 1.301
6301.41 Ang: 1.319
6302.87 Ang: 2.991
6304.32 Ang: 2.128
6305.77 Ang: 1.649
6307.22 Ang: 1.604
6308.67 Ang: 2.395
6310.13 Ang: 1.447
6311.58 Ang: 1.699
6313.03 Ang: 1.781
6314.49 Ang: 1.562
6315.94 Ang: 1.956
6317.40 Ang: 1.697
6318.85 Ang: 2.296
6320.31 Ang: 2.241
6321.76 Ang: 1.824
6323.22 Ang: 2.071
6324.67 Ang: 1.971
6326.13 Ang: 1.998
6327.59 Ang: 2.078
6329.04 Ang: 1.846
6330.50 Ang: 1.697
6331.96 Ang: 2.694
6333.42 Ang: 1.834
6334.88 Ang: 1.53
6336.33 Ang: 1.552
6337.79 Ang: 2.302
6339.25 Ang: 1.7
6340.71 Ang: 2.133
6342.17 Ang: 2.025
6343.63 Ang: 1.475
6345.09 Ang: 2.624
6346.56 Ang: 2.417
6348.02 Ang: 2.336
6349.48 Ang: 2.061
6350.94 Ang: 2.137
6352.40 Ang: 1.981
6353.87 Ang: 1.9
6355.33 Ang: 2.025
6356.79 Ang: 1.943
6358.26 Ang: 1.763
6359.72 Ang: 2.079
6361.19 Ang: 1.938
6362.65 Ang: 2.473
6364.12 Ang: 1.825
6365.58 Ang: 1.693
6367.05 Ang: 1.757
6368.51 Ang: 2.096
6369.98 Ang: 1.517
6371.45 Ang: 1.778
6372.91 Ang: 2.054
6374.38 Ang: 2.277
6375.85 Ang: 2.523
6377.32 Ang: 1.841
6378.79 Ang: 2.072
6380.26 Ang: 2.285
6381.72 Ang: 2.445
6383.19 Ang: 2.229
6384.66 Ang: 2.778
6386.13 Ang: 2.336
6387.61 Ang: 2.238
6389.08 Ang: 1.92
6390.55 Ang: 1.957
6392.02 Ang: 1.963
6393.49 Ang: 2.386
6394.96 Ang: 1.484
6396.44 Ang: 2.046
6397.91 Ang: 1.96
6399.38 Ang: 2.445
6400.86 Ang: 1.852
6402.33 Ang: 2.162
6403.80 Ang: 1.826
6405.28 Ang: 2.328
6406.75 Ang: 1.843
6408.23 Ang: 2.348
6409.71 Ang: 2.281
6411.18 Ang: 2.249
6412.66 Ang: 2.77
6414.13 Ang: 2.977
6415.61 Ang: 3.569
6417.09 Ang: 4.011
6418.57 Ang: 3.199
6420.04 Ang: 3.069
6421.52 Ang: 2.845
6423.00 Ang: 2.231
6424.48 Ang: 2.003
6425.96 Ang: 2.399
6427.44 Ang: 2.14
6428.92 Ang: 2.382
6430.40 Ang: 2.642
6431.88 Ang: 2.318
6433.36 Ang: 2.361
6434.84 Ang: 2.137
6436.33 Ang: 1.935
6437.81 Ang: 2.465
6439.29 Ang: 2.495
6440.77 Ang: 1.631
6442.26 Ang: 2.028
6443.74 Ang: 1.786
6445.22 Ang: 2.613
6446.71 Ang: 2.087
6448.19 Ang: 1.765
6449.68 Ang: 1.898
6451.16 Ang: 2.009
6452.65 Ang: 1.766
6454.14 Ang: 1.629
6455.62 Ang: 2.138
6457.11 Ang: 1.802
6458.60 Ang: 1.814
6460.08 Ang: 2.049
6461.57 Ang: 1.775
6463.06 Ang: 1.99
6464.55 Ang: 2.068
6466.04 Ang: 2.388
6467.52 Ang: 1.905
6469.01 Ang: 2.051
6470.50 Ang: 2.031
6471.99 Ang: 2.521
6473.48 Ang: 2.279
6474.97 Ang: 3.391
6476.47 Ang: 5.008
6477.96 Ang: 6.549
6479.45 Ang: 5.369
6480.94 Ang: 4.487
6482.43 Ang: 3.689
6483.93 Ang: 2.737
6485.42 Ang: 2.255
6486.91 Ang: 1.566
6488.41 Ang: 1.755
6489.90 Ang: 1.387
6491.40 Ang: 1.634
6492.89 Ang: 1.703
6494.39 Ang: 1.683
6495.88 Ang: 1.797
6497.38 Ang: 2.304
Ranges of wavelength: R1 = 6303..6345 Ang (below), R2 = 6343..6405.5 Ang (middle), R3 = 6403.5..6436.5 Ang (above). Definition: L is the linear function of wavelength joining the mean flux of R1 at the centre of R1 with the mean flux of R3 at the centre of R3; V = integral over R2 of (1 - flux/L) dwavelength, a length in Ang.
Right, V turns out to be 4.6 Ang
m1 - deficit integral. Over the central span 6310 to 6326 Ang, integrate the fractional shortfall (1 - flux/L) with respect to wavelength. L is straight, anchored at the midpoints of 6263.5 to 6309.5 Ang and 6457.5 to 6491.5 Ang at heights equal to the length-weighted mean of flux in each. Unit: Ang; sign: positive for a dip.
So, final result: 2.1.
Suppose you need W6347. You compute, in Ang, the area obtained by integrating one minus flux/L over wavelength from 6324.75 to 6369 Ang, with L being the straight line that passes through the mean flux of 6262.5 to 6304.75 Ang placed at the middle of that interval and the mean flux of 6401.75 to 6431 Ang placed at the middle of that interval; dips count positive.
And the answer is 6.0 Ang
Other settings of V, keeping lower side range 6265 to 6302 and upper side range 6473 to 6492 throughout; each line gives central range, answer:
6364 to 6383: 4.2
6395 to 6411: 4.0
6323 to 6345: 3.9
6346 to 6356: 1.4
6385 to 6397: 2.8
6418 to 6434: 2.3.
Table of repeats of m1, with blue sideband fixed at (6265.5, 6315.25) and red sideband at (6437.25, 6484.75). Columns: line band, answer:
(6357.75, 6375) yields 2.47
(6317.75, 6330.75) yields 0.72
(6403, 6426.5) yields -1.96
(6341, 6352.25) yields 0.27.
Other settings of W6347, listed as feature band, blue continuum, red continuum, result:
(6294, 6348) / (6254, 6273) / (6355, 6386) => 4.3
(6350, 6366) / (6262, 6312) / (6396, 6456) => 1.4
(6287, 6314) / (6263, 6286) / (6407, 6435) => -0.1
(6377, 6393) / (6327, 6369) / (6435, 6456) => -1.6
